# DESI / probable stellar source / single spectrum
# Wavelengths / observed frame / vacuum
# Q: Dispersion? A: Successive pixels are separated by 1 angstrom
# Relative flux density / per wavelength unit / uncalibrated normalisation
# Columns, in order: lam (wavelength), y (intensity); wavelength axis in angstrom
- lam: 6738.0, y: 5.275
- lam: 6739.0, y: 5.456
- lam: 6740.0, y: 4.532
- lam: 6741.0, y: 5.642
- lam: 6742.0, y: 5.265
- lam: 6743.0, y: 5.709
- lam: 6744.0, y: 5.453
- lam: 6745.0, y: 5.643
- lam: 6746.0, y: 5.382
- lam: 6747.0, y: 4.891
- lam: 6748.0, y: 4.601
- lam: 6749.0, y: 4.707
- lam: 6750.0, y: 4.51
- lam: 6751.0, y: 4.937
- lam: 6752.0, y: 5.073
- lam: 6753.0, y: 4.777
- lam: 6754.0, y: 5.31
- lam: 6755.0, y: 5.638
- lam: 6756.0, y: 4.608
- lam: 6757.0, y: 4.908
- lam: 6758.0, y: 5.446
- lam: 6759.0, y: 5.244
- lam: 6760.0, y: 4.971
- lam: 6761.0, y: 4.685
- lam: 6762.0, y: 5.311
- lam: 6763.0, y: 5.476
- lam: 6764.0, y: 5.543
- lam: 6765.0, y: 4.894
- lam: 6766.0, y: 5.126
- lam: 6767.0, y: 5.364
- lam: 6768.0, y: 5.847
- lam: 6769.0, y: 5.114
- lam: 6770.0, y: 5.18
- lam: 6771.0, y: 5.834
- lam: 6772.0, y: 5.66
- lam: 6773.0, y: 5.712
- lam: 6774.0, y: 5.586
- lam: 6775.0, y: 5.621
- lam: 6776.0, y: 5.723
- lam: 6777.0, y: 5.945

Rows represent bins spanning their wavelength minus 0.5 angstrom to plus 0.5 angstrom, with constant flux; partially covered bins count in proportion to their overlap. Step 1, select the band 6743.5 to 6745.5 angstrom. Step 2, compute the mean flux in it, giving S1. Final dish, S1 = 5.55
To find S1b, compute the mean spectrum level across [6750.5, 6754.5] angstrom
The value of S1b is 5.02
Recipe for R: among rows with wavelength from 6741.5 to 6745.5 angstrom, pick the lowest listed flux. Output 5.265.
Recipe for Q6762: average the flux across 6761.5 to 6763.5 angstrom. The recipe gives 5.39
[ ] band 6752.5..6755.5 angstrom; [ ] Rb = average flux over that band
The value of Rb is 5.24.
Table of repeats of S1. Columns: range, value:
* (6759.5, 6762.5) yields 4.99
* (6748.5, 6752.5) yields 4.81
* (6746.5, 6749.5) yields 4.73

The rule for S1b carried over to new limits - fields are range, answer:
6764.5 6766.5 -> 5.01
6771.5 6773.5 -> 5.69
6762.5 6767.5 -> 5.28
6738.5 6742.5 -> 5.22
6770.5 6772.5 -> 5.75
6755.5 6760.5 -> 5.04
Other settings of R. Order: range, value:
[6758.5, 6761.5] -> 4.685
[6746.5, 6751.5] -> 4.51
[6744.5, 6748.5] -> 4.601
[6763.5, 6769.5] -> 4.894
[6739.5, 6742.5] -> 4.532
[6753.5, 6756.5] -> 4.608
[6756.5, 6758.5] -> 4.908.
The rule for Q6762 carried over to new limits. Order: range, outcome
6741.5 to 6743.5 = 5.49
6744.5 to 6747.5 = 5.31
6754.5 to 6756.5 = 5.12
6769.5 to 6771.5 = 5.51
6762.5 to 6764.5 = 5.51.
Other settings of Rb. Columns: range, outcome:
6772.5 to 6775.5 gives 5.64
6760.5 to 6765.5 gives 5.18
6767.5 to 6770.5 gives 5.38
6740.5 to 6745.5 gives 5.54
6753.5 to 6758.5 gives 5.18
